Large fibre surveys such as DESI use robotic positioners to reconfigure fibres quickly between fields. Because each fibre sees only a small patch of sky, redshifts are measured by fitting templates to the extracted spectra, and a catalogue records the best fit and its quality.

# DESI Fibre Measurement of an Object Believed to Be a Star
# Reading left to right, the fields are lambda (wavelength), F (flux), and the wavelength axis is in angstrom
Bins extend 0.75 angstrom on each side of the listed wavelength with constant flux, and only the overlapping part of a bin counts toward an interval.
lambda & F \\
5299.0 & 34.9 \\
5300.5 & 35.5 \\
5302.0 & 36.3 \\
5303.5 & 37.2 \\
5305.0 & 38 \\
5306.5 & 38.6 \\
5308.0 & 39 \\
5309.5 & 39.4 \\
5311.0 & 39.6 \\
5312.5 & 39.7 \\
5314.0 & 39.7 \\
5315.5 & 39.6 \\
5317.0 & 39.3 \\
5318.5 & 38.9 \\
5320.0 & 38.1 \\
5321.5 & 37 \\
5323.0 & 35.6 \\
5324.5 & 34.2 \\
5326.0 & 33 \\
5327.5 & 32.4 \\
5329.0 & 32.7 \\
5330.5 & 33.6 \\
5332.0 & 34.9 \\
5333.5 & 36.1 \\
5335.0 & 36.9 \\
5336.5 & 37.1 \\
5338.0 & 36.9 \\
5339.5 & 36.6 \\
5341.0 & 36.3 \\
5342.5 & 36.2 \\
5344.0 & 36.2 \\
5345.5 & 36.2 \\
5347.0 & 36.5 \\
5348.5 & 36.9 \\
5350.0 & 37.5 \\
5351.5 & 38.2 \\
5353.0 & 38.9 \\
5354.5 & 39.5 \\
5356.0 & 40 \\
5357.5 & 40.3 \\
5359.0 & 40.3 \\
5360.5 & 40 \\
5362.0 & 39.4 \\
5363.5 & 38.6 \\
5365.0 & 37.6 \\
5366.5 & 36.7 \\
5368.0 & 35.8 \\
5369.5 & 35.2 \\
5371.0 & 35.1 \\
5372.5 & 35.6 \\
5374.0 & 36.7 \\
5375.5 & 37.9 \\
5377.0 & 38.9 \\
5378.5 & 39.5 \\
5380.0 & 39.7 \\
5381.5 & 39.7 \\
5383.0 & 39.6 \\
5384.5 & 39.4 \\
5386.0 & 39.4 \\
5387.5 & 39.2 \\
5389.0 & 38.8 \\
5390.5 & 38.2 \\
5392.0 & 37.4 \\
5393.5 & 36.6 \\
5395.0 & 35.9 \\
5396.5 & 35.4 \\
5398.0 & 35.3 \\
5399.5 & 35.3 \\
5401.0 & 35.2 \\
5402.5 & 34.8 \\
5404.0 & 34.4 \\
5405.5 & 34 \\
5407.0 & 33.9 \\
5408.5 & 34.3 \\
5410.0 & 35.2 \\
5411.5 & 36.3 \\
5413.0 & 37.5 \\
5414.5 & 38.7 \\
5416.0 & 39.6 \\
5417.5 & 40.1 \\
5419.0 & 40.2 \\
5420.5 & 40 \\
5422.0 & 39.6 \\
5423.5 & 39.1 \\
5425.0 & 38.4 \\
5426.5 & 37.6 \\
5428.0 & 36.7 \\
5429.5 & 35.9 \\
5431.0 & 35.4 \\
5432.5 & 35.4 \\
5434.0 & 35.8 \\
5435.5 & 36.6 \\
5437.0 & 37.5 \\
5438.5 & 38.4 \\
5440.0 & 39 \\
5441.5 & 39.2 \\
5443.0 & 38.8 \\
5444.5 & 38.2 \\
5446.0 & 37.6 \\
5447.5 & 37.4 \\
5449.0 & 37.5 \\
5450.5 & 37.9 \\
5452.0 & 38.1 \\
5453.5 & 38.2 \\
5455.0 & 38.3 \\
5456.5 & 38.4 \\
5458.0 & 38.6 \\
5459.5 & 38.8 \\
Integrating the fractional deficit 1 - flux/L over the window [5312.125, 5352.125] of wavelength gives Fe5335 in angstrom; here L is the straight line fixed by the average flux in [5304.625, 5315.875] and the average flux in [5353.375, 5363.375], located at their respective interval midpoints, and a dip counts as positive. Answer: 3.0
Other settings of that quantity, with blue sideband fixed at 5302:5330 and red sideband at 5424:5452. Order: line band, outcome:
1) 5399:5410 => 0.8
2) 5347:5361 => -0.6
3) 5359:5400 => -0.4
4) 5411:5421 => -0.4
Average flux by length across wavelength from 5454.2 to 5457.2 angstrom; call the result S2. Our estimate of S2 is 38.3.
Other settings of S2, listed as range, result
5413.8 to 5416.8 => 39.2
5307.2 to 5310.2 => 39.2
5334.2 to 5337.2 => 37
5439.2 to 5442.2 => 39.1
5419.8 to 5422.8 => 39.8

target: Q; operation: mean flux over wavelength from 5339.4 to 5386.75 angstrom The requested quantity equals 38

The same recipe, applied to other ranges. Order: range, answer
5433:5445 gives 37.9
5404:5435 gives 37.1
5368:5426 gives 37.4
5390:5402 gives 36.1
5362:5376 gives 36.7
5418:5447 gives 37.9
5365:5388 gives 37.9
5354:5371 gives 38.3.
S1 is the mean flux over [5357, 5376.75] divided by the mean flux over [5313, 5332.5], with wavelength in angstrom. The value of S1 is 1.04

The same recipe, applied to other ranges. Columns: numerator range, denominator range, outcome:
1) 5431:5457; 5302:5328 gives 1.00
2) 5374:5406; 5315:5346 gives 1.04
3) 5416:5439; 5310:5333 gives 1.03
